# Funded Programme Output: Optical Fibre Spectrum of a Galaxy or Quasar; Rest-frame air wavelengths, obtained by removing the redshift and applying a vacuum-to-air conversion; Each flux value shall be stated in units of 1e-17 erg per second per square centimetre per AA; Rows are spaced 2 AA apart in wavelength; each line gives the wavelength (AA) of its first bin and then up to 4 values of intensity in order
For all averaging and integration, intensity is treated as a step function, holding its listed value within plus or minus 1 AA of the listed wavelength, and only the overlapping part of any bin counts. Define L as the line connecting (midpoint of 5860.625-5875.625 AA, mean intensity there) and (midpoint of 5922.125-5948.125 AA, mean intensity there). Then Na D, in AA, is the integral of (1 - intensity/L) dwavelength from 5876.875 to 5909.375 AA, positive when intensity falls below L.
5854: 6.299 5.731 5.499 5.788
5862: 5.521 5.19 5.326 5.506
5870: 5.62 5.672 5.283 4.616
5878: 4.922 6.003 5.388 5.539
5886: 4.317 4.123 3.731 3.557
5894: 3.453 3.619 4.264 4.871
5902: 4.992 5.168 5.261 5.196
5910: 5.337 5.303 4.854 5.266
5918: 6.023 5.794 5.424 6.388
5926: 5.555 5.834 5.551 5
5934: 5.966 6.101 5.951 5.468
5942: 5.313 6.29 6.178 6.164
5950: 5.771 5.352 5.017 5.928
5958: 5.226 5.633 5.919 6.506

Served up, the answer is 5.3 AA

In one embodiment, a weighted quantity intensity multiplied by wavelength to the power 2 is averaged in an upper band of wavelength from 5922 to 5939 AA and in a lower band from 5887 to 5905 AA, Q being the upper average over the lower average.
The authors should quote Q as 1.39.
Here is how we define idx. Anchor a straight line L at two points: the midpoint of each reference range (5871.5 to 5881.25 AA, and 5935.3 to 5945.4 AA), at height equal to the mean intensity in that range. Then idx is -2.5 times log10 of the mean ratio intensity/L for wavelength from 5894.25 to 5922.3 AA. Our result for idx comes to 0.11 mag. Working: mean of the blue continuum 5.28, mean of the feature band 5.05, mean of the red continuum 5.83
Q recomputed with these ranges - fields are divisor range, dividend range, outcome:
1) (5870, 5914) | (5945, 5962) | 1.20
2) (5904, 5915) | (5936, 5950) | 1.15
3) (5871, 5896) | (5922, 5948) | 1.26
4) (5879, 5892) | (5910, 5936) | 1.19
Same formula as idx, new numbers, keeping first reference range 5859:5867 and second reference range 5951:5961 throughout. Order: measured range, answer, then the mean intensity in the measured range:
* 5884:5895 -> 0.34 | 3.99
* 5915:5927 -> -0.06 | 5.74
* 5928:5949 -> -0.07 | 5.8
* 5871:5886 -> 0.04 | 5.28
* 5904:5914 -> 0.05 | 5.22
